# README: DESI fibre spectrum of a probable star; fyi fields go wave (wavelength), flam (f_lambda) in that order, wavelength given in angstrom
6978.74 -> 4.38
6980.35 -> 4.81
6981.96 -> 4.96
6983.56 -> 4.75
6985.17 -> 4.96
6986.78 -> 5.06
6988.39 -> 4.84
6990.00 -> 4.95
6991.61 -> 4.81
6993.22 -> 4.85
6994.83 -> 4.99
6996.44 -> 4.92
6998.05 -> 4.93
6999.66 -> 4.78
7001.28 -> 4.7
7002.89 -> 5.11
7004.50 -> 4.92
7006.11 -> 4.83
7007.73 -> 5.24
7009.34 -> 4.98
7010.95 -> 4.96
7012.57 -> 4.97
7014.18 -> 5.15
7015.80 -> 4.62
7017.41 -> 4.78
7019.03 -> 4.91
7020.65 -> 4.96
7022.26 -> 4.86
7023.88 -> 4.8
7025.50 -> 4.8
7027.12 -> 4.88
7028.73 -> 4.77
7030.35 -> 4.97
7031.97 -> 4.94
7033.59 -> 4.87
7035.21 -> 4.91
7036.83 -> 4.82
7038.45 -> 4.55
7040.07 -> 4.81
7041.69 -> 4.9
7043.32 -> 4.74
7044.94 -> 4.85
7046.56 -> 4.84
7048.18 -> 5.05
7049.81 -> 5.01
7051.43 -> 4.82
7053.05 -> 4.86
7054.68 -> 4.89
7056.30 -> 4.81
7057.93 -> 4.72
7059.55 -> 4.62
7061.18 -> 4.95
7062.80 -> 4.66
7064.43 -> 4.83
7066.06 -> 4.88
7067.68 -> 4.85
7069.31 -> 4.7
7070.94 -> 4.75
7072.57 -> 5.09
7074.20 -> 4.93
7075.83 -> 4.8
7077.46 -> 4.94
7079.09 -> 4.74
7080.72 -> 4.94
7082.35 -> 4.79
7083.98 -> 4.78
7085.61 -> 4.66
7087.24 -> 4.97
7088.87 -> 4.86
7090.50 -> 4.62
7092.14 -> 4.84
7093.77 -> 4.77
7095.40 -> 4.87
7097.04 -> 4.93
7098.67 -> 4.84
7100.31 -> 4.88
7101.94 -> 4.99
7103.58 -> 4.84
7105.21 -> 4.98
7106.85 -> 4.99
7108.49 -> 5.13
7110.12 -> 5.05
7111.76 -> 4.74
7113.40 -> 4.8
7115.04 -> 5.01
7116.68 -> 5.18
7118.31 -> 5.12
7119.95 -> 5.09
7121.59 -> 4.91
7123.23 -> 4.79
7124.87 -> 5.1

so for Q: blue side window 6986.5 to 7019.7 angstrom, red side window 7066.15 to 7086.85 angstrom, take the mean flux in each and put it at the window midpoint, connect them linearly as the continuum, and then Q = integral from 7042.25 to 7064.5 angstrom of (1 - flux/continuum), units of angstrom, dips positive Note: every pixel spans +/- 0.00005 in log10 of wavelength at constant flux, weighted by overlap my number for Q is 0.1 angstrom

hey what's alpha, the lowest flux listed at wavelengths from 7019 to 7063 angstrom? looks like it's 4.55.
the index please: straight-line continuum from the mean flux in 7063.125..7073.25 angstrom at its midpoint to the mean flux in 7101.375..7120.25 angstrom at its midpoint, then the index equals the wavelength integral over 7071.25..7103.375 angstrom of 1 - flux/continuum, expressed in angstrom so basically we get 0.3 angstrom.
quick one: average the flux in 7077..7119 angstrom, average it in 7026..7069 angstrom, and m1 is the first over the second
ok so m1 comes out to 1.01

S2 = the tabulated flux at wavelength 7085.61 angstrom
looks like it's 4.66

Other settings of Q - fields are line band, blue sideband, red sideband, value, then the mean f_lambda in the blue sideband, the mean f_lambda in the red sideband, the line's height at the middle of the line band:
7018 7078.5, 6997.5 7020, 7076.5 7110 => 0.63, 4.92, 4.87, 4.9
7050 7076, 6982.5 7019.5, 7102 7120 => 0.68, 4.91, 4.99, 4.96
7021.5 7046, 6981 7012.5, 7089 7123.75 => 0.46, 4.92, 4.92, 4.92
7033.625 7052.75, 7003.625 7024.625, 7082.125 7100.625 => 0.14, 4.92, 4.82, 4.88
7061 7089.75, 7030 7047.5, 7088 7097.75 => -0.10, 4.83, 4.81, 4.82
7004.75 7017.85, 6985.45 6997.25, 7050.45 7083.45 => -0.13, 4.92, 4.83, 4.9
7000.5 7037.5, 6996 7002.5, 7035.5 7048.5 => -0.55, 4.84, 4.82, 4.83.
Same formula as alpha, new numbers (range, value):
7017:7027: 4.78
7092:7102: 4.77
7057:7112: 4.62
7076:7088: 4.66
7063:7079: 4.7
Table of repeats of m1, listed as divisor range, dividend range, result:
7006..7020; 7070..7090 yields 0.98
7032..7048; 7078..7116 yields 1.01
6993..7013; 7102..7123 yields 1.01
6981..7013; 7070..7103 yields 0.98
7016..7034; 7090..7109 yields 1.01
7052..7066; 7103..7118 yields 1.04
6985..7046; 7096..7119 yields 1.02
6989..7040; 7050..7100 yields 0.99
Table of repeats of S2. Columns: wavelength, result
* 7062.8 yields 4.66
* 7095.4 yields 4.87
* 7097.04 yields 4.93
